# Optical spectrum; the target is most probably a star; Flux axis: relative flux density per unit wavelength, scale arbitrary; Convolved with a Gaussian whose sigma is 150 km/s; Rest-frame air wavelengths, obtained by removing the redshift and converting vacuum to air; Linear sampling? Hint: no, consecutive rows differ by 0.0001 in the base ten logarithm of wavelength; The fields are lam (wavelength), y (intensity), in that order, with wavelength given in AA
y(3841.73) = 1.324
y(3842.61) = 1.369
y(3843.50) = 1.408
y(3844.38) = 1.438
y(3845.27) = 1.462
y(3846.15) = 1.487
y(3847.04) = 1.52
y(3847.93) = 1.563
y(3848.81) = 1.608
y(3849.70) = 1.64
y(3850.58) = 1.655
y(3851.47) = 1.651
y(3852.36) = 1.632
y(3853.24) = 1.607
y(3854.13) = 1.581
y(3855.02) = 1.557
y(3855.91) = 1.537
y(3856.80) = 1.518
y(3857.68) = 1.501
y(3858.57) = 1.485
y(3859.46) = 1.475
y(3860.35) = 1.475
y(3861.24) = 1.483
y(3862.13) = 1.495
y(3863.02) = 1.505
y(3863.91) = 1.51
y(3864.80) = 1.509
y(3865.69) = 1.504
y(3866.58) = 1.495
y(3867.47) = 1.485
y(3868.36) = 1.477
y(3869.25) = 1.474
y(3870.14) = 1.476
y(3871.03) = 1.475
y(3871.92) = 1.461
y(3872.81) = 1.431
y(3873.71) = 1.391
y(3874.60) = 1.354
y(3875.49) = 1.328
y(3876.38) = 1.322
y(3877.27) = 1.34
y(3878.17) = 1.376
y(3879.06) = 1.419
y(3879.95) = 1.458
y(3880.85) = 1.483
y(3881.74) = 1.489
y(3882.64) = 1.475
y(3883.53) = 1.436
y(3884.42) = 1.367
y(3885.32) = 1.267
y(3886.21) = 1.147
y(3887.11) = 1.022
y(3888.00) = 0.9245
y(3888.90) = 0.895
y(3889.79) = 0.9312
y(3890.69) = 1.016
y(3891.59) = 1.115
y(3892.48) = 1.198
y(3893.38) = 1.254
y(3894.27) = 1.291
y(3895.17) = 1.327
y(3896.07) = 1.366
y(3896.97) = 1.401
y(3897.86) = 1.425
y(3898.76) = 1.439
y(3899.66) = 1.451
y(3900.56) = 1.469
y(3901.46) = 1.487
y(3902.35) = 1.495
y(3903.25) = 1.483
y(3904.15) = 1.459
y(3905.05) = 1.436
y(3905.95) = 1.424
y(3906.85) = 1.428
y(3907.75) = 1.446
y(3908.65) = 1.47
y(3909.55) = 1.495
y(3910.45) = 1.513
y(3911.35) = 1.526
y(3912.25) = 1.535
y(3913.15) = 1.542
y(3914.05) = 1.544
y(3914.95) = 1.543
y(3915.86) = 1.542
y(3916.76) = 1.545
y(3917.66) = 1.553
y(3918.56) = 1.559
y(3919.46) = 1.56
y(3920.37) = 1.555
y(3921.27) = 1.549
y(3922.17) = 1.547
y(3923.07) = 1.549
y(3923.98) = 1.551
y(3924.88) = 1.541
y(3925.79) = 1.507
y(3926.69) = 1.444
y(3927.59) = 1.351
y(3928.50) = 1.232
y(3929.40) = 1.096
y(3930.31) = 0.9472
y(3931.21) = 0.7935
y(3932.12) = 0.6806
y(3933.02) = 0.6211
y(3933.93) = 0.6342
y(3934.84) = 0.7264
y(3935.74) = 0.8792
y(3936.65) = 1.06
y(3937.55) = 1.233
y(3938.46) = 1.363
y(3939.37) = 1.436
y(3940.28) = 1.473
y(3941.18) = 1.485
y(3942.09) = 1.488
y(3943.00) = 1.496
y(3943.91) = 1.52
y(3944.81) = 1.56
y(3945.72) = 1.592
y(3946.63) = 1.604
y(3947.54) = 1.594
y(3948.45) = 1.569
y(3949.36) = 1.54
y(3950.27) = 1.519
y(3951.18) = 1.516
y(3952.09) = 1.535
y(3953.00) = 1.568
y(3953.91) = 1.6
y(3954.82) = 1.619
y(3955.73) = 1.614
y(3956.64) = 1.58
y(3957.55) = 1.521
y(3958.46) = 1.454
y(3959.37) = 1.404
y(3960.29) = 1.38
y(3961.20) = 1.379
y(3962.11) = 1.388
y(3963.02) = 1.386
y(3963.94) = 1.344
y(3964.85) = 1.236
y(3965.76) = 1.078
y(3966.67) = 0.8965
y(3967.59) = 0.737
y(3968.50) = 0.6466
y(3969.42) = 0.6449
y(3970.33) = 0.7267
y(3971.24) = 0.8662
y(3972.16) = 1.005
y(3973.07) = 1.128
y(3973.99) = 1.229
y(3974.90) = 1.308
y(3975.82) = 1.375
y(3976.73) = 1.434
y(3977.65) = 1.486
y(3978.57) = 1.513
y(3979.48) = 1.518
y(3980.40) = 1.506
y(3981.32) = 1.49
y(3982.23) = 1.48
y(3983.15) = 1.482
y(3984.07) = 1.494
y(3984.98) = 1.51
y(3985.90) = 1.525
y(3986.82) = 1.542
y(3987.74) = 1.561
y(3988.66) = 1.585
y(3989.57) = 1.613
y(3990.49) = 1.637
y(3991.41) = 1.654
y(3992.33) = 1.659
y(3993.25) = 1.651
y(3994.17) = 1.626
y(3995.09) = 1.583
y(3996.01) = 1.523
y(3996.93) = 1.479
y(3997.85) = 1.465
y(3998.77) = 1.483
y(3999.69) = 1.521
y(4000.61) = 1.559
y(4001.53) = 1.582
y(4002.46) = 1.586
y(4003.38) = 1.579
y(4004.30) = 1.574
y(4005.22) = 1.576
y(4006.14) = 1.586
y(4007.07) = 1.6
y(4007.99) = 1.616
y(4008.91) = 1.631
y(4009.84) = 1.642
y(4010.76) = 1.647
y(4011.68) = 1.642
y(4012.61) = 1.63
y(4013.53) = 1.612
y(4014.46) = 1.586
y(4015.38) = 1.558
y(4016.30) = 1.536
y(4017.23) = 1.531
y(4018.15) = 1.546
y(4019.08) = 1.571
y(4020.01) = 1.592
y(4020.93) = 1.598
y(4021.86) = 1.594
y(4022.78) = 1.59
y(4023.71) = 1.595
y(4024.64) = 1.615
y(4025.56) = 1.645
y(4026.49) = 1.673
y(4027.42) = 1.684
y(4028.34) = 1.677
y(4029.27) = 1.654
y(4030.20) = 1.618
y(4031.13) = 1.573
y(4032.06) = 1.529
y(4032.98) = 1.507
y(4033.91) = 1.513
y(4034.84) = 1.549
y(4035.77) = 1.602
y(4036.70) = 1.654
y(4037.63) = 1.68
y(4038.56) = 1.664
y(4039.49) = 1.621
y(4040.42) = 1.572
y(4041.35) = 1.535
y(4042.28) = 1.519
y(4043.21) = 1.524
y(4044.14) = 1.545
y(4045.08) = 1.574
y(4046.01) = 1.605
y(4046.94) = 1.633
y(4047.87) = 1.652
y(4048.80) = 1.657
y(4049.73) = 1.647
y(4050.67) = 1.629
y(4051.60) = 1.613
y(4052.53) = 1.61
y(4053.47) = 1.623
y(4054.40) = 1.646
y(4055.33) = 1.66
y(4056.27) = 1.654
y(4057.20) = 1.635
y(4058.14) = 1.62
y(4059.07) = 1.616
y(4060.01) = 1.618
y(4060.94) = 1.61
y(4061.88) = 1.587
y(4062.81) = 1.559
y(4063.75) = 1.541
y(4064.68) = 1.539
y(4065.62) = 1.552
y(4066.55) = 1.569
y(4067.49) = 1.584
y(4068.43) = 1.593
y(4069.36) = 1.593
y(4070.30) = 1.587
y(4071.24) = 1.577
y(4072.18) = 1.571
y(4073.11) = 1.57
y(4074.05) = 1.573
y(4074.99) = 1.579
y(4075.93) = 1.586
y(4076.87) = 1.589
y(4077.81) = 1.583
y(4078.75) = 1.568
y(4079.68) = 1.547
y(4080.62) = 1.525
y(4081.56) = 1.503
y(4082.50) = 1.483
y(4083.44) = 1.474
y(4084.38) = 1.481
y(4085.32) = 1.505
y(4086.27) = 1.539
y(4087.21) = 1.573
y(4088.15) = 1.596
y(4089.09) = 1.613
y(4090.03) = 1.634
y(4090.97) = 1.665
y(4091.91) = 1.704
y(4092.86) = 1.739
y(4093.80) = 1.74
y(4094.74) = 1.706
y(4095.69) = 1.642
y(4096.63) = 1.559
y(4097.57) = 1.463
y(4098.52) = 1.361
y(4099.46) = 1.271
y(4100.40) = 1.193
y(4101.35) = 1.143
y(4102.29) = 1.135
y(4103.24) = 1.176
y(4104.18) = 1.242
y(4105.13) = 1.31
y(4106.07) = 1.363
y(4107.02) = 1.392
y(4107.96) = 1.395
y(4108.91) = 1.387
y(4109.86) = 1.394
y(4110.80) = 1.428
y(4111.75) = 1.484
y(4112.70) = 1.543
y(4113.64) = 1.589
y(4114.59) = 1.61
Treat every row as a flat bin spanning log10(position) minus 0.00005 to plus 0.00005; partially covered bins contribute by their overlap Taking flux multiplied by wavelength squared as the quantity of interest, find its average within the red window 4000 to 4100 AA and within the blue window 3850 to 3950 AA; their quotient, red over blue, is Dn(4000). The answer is 1.2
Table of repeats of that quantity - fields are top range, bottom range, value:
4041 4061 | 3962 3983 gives 1.40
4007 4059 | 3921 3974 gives 1.31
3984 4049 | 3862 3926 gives 1.19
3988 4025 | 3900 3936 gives 1.22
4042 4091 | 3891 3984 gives 1.25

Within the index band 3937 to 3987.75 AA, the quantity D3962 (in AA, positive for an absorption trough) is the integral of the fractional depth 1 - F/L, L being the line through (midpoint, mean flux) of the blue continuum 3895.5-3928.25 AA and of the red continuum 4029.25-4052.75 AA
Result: 5.1 AA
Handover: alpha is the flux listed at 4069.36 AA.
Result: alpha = 1.593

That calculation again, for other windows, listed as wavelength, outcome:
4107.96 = 1.395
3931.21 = 0.7935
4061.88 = 1.587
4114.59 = 1.61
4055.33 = 1.66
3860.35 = 1.475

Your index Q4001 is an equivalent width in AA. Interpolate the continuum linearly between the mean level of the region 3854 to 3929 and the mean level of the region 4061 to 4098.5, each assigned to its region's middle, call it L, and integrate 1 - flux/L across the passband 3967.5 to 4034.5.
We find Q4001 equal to 0.84 AA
